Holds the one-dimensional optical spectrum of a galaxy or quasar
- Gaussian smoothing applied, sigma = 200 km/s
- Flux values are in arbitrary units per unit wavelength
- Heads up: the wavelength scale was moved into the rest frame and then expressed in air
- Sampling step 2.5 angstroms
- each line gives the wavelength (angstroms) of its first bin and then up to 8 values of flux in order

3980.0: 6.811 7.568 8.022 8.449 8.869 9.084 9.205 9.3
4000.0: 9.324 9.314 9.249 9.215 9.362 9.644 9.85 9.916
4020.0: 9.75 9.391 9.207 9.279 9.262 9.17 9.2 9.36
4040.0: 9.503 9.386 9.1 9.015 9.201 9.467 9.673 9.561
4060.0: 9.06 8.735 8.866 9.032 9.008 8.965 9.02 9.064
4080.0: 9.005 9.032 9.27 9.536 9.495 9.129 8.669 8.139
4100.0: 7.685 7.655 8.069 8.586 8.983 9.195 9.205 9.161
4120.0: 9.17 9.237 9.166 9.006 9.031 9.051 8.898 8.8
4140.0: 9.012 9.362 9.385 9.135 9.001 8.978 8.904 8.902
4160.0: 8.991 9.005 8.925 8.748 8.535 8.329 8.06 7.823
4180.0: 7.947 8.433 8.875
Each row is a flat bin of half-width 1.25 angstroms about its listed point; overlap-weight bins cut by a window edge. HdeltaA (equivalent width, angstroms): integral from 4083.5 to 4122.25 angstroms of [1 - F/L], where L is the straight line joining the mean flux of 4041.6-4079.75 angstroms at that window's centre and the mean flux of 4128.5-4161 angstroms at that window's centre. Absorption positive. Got 1.2 angstroms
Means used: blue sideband 9.14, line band 8.81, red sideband 9.03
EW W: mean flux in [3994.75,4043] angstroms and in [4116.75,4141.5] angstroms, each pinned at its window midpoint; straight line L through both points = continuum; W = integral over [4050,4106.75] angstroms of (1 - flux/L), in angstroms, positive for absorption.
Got 1.8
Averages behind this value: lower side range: 9.4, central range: 8.92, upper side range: 9.05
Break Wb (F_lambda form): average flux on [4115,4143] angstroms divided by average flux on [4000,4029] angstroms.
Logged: 0.96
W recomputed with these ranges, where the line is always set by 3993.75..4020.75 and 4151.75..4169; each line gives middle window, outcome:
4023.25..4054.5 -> 0.2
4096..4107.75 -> 1.5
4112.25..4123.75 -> -0.2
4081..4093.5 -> -0.2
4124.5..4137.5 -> 0.0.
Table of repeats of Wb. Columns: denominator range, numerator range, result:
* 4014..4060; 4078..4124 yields 0.94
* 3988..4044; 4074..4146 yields 0.96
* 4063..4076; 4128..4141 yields 1.00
